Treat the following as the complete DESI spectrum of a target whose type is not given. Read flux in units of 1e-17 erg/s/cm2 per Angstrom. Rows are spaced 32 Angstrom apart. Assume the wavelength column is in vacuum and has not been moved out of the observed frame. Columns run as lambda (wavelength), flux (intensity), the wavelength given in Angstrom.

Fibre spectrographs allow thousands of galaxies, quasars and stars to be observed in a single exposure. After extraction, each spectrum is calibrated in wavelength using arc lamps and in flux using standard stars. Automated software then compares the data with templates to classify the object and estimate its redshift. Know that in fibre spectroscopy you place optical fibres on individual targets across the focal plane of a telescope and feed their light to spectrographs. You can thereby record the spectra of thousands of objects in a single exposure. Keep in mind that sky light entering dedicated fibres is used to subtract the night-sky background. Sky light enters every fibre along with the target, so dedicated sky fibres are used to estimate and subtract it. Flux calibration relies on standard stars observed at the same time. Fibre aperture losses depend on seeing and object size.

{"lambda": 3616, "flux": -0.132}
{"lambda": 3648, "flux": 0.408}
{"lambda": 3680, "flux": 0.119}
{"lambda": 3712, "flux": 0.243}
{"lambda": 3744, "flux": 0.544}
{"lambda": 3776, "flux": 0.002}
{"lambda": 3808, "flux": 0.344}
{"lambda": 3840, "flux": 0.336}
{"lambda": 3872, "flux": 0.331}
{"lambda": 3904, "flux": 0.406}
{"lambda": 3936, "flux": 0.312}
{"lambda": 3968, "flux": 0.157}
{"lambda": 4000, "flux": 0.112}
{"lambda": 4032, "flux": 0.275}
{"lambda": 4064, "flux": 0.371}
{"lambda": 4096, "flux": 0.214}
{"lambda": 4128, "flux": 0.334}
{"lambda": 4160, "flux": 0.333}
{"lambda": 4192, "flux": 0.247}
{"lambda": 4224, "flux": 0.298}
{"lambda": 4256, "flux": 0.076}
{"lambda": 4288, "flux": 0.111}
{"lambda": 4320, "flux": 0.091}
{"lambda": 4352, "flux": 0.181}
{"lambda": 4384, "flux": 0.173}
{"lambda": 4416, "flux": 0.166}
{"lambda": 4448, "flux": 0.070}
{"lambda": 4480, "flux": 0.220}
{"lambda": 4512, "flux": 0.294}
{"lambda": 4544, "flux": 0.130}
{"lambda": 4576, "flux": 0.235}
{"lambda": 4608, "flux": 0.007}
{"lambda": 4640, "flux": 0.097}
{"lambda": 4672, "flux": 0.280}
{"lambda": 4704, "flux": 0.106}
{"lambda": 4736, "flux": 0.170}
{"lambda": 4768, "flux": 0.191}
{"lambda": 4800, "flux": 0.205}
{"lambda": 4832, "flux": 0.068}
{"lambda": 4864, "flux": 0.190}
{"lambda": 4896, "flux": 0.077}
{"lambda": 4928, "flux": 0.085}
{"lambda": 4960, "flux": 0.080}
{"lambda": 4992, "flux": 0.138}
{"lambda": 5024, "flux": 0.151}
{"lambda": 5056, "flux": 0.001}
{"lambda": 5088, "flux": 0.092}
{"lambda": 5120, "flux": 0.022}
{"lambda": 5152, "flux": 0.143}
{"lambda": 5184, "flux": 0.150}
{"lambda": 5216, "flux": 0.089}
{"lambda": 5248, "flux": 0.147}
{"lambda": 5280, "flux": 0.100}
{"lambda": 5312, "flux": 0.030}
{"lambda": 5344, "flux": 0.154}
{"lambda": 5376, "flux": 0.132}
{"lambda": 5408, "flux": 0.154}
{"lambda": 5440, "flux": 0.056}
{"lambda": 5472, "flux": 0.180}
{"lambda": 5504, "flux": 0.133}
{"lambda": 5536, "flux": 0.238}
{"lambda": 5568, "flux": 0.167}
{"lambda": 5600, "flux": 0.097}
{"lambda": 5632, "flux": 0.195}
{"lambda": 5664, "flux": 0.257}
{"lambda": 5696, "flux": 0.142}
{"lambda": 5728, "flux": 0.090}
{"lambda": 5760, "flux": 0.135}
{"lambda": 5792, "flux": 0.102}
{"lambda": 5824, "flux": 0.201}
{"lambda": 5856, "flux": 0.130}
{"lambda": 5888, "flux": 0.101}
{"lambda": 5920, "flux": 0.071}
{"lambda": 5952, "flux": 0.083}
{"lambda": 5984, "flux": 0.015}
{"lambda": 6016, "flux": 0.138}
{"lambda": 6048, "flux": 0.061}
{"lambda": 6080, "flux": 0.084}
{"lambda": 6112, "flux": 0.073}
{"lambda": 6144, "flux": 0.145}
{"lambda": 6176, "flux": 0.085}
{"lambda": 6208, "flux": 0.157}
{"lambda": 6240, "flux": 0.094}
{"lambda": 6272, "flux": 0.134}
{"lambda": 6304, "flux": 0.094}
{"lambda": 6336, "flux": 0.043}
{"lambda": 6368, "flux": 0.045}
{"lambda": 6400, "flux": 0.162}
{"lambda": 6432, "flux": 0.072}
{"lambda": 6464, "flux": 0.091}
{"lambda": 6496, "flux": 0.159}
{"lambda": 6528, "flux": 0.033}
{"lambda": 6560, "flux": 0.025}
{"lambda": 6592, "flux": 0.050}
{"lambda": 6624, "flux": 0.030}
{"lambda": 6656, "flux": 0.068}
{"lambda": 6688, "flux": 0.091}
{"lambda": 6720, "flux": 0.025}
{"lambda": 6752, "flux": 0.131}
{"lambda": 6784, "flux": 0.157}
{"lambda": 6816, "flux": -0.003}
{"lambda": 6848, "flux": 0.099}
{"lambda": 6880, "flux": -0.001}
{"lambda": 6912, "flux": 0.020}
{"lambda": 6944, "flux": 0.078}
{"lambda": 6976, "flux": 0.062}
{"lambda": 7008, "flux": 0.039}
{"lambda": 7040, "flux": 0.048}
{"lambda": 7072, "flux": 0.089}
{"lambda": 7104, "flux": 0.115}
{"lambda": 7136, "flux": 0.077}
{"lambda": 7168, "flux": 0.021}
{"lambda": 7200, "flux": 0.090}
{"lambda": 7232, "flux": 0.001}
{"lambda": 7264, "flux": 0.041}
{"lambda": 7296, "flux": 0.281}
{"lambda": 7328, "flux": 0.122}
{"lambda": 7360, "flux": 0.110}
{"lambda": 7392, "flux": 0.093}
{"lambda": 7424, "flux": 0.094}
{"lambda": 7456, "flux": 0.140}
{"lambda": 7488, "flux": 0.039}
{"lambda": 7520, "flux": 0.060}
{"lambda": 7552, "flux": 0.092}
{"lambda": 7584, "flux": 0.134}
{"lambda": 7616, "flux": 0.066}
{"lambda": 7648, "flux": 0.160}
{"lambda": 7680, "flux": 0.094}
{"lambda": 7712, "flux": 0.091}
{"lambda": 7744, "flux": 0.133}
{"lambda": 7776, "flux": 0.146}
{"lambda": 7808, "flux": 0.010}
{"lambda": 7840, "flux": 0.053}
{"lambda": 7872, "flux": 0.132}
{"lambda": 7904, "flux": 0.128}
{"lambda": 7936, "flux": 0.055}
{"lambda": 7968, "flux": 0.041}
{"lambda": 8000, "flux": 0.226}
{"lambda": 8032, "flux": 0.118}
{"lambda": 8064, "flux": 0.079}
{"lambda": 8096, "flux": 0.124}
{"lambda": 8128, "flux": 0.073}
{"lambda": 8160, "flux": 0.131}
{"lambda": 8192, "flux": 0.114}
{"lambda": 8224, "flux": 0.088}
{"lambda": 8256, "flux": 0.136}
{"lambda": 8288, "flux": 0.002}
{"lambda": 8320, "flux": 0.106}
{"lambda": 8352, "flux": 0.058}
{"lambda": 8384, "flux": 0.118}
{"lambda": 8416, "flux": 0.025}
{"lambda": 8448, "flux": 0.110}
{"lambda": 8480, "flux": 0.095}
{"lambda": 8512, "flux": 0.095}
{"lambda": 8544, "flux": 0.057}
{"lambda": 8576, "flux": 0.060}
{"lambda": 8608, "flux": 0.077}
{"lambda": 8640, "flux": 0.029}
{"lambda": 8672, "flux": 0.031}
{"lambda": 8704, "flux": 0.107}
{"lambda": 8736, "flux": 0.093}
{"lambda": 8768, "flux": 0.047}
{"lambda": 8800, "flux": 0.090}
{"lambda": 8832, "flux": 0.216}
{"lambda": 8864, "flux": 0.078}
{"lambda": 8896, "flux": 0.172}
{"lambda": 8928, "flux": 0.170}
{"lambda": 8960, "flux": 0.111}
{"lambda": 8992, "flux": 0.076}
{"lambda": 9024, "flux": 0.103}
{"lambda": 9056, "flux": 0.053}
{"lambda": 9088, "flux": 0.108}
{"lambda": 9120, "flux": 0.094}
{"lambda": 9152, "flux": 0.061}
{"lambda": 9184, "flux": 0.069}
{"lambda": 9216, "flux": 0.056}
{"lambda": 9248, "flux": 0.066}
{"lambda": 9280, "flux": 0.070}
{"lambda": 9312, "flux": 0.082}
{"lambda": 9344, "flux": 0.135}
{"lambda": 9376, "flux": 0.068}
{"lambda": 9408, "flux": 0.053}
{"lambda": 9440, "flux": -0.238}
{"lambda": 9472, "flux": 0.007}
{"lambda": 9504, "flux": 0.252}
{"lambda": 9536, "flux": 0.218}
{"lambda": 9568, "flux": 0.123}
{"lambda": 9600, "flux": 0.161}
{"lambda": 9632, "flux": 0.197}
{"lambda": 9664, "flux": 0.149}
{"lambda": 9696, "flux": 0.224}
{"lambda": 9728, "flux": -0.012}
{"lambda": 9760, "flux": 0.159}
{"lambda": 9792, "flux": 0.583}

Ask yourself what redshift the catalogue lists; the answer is 0.954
